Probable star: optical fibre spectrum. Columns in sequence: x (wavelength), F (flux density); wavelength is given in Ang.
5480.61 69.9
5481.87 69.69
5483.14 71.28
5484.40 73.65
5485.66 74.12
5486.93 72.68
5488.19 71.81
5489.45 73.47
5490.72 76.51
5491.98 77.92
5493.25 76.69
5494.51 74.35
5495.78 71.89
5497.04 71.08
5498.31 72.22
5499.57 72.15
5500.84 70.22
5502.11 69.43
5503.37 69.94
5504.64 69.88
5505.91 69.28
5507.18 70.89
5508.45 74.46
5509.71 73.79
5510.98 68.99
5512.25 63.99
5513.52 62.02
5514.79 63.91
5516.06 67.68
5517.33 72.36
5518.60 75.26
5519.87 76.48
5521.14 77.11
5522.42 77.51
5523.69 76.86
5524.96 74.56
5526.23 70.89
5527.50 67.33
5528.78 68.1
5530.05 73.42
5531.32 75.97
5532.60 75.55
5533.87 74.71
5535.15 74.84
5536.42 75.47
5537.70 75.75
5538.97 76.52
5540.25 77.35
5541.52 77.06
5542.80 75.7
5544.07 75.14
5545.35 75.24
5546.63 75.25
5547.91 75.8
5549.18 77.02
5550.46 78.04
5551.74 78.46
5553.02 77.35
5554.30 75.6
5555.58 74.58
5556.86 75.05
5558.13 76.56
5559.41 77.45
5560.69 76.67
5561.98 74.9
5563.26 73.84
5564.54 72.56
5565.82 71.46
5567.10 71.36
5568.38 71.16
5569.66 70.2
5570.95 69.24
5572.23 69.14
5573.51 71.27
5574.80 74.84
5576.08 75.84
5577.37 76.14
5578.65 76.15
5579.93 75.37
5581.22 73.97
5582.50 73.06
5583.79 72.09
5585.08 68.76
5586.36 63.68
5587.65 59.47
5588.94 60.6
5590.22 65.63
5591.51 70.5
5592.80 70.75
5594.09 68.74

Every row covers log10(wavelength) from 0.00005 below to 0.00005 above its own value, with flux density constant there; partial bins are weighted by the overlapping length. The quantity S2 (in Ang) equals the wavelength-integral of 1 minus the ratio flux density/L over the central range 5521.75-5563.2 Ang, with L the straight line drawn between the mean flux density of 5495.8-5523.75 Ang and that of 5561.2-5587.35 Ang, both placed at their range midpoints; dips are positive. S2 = -2.2 Ang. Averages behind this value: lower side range 71.1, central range 75.3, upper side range 72.1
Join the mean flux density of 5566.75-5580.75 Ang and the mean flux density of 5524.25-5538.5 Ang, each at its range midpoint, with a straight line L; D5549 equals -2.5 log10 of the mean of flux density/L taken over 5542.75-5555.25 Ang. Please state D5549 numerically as -0.046 mag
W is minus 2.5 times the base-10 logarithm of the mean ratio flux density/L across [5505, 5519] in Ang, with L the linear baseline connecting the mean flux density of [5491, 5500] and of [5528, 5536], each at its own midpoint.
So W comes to 0.07 mag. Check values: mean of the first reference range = 74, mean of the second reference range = 73.7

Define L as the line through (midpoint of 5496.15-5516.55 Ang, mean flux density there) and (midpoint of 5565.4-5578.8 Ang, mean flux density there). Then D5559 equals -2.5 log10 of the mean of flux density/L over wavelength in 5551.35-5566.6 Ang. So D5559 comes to -0.05 mag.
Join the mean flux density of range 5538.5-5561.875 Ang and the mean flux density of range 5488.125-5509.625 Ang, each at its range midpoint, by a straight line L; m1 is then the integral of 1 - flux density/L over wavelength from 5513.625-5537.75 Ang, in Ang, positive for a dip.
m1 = 0.5 Ang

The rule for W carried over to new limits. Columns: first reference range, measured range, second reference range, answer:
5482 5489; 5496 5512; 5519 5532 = 0.03 mag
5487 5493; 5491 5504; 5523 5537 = 0.03 mag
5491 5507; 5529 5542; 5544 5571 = -0.02 mag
